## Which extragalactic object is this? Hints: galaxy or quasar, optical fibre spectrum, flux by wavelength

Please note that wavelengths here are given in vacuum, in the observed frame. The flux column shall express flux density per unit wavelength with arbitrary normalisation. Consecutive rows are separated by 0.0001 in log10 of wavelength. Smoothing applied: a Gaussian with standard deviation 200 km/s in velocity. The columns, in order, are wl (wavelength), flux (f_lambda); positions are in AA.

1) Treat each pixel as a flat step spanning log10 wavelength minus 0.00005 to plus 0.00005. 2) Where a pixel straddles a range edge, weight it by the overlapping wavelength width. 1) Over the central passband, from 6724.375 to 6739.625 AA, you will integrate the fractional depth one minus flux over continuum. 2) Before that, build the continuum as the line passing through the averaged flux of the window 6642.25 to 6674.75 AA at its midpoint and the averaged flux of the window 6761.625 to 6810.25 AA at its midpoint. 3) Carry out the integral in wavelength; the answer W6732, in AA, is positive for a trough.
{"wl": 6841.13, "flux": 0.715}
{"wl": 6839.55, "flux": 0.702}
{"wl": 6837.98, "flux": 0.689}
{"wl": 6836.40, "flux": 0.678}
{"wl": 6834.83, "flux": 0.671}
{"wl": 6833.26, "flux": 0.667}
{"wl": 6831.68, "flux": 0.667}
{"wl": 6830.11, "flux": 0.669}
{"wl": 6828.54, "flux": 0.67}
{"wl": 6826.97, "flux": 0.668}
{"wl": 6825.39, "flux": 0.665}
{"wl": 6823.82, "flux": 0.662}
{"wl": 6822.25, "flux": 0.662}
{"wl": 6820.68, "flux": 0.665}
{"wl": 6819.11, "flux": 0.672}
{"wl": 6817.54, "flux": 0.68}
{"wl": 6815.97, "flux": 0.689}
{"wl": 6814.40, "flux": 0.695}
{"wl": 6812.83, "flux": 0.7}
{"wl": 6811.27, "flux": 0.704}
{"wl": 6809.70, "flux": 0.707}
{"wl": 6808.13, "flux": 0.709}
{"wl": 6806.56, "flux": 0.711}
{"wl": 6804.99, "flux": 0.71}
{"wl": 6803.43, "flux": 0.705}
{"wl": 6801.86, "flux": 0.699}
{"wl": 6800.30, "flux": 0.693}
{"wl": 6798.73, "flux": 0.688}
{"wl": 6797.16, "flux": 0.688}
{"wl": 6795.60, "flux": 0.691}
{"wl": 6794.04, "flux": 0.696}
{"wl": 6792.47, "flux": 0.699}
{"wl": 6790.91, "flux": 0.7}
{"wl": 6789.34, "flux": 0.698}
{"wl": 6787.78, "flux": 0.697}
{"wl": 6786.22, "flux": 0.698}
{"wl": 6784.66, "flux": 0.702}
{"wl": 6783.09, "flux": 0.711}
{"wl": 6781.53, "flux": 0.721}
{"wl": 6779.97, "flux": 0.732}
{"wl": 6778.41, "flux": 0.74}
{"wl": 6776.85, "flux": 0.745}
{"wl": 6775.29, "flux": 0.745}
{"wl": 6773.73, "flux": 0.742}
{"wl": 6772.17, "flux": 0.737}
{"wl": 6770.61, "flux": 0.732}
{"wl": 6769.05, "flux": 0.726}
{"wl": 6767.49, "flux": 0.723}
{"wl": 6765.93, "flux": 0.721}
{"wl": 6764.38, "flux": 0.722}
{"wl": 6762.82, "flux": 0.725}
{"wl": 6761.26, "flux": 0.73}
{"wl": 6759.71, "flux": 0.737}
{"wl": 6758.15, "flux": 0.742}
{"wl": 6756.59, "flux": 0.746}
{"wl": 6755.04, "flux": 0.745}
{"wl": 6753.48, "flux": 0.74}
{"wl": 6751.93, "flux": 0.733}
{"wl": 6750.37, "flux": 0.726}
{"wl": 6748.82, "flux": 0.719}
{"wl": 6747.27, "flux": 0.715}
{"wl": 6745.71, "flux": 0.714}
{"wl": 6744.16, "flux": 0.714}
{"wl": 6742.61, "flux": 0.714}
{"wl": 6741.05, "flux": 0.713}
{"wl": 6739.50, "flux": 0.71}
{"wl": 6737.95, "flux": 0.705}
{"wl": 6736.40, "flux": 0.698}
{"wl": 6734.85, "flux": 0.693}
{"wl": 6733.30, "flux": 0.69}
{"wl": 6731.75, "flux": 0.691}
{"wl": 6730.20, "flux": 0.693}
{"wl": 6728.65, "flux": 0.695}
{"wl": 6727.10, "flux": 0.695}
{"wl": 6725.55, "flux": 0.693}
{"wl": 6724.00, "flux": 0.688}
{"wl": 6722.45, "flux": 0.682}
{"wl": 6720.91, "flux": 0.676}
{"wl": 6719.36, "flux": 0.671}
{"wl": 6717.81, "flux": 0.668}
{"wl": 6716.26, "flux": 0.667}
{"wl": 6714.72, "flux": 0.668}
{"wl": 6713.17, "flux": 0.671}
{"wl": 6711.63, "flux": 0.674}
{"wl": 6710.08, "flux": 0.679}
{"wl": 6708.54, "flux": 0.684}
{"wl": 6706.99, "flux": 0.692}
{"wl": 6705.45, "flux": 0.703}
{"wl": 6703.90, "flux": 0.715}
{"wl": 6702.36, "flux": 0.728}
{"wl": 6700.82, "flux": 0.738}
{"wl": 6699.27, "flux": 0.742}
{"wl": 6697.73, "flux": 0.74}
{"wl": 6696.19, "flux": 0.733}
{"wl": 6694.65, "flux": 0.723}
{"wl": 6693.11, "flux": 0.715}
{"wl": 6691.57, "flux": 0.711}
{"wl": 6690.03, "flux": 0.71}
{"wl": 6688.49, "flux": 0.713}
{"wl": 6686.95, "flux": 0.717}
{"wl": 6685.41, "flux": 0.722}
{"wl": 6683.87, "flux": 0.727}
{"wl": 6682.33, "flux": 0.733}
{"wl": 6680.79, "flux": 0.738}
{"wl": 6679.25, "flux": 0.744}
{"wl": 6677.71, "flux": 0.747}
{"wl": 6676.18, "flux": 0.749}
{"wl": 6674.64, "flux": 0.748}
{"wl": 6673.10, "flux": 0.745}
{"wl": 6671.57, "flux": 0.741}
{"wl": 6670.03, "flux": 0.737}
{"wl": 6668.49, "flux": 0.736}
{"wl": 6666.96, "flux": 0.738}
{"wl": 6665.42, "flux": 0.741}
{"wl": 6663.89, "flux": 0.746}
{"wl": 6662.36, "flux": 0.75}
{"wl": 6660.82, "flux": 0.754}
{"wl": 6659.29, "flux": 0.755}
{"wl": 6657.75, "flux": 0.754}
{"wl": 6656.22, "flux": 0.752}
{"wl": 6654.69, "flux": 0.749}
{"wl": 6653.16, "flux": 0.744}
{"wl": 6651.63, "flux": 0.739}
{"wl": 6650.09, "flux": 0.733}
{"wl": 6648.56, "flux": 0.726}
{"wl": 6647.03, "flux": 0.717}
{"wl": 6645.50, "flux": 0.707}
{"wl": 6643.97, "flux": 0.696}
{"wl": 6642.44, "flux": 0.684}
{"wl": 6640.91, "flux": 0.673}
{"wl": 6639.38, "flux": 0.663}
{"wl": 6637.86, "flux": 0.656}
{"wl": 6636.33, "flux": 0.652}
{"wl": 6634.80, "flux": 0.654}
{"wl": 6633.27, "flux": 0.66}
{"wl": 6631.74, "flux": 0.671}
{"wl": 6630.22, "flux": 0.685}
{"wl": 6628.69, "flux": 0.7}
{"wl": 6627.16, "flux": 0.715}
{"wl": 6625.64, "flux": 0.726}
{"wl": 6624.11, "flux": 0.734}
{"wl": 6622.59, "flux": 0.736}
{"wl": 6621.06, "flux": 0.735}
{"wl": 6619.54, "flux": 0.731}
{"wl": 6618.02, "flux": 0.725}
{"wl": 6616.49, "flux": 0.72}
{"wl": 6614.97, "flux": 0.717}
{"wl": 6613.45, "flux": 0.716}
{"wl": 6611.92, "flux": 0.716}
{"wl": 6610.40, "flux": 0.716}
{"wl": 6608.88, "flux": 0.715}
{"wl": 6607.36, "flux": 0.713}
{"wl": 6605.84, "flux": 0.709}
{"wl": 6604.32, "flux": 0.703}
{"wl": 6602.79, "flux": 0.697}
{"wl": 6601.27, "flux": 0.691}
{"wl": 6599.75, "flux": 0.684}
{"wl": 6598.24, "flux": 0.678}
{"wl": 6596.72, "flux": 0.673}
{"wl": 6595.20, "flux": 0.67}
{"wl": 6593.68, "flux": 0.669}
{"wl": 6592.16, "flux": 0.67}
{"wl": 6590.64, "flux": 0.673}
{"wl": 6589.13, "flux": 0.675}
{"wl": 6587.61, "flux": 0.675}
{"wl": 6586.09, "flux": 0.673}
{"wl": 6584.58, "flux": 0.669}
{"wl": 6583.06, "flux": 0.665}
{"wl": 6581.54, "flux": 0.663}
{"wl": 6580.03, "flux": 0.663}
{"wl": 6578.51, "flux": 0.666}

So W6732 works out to 0.6 AA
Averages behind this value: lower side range 0.737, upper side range 0.713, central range 0.696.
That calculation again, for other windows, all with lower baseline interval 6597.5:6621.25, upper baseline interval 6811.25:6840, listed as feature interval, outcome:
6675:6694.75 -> -0.8 AA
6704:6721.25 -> 0.4 AA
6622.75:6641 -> 0.6 AA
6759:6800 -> -2.0 AA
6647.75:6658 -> -0.6 AA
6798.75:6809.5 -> -0.4 AA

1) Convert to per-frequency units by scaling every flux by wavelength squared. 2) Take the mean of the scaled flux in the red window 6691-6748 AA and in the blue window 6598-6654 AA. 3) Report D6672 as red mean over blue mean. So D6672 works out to 1.02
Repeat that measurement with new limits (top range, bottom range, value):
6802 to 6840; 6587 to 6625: 1.04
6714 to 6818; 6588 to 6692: 1.03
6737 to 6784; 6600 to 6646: 1.08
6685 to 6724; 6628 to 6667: 1.00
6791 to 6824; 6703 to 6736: 1.04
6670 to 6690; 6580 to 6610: 1.10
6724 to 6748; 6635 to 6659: 1.02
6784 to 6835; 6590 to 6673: 1.02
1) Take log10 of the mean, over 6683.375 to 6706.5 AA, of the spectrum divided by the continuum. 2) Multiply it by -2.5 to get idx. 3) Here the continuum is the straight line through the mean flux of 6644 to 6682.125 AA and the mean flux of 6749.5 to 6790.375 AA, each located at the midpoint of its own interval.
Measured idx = 0.02 mag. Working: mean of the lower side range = 0.74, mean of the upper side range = 0.727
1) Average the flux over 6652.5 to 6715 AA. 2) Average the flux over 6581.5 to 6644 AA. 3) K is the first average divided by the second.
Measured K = 1.05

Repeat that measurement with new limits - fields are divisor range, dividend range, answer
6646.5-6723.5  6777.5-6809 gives 0.98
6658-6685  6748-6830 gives 0.95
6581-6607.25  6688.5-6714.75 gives 1.04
